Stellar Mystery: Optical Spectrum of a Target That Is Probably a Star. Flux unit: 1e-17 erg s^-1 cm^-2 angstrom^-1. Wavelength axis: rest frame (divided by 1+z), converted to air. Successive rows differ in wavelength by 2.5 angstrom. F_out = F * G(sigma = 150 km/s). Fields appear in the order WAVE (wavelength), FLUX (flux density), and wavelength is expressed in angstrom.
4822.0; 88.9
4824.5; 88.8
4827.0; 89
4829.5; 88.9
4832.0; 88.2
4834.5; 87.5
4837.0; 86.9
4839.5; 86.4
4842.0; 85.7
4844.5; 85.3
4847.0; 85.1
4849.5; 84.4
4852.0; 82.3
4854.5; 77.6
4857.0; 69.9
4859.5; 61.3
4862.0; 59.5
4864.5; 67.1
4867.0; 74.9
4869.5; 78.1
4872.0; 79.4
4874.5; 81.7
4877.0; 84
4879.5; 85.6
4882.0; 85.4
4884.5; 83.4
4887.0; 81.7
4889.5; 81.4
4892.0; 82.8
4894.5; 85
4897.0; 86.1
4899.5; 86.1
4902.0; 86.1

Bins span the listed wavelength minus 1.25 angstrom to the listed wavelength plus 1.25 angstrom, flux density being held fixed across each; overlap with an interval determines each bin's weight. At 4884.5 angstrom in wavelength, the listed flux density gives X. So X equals 83.4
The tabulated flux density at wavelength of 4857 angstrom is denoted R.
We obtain 69.9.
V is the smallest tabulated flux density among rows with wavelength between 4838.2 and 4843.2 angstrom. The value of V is 85.7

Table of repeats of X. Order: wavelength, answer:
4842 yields 85.7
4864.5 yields 67.1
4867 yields 74.9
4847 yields 85.1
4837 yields 86.9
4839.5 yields 86.4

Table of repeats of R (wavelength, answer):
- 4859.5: 61.3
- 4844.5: 85.3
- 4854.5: 77.6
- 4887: 81.7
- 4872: 79.4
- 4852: 82.3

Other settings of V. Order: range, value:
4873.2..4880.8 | 81.7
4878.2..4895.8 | 81.4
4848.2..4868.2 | 59.5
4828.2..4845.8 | 85.3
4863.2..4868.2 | 67.1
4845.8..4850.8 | 84.4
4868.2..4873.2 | 78.1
